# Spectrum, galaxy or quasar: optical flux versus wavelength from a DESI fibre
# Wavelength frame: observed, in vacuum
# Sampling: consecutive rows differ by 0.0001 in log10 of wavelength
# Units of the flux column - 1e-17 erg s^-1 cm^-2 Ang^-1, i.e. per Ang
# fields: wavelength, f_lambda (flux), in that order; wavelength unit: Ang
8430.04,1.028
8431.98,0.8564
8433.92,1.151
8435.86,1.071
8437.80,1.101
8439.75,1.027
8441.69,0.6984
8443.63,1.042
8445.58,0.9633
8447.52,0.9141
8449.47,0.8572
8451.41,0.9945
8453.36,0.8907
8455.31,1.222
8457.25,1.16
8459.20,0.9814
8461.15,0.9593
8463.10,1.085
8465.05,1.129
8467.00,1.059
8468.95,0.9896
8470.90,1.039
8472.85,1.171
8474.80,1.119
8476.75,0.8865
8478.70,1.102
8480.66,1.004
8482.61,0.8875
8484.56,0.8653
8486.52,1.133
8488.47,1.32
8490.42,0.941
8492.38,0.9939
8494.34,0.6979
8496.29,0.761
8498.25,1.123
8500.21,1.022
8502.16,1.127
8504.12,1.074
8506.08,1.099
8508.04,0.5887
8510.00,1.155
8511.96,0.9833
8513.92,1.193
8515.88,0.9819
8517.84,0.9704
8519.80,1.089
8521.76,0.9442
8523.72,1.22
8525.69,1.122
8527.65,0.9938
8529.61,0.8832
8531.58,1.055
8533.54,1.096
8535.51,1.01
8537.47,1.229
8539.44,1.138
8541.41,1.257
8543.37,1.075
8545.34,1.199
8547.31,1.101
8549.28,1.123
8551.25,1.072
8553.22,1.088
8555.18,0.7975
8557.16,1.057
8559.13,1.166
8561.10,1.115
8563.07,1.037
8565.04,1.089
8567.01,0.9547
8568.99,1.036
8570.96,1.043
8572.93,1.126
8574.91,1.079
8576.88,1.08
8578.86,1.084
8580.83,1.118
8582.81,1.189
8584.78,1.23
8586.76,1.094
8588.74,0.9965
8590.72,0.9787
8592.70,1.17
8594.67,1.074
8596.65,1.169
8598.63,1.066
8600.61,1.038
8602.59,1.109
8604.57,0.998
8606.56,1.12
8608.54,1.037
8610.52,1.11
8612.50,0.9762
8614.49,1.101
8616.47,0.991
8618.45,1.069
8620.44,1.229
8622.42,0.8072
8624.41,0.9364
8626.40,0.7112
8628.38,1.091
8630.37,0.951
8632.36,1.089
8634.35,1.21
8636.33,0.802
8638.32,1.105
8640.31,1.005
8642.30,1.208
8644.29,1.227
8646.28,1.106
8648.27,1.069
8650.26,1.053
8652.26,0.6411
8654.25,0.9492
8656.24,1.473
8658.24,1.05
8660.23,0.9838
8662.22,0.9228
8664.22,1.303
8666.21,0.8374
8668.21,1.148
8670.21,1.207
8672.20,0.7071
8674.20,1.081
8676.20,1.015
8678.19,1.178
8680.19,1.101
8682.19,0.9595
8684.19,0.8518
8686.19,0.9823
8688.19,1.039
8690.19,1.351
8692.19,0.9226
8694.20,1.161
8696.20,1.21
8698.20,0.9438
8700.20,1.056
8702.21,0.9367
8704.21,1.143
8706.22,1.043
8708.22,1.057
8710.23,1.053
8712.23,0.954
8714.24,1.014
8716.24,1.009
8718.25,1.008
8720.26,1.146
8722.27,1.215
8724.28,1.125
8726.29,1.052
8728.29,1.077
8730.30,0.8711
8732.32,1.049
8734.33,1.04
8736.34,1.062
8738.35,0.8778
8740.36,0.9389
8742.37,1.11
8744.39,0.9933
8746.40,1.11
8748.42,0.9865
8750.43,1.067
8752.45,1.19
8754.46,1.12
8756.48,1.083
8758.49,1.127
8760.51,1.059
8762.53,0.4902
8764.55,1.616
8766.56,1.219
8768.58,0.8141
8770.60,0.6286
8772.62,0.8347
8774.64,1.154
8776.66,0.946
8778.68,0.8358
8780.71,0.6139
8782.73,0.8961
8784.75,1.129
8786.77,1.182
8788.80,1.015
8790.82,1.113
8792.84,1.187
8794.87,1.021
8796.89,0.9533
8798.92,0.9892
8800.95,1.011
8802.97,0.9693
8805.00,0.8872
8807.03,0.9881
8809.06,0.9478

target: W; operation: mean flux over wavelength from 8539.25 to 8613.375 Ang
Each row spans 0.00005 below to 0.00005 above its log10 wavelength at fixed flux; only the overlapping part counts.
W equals 1.08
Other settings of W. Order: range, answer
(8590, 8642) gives 1.04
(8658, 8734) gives 1.05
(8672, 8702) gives 1.04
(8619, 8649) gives 1.04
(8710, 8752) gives 1.04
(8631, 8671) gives 1.07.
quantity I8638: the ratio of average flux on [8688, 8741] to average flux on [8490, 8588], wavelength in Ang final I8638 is 1.00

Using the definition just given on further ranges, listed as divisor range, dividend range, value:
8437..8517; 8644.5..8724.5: 1.04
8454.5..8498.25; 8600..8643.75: 1.01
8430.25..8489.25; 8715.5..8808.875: 1.00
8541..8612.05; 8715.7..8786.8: 0.94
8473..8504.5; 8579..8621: 1.08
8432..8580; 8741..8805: 0.98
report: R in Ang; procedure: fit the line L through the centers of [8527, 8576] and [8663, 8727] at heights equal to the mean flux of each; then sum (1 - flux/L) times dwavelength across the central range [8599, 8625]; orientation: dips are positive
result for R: 0.6 Ang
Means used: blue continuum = 1.07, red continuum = 1.06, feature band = 1.04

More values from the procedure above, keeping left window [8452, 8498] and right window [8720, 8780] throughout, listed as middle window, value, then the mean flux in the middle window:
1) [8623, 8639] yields 0.7 Ang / 0.98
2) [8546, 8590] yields -2.4 Ang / 1.08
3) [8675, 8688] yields 0.1 Ang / 1.02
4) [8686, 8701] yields -1.0 Ang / 1.09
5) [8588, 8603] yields -0.8 Ang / 1.08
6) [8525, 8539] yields -0.5 Ang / 1.06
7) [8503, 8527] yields -0.4 Ang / 1.03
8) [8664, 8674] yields 0.0 Ang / 1.02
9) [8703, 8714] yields -0.2 Ang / 1.05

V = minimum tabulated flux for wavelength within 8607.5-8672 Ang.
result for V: 0.6411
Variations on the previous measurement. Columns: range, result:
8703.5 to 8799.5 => 0.4902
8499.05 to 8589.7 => 0.5887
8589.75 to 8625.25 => 0.8072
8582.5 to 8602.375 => 0.9787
